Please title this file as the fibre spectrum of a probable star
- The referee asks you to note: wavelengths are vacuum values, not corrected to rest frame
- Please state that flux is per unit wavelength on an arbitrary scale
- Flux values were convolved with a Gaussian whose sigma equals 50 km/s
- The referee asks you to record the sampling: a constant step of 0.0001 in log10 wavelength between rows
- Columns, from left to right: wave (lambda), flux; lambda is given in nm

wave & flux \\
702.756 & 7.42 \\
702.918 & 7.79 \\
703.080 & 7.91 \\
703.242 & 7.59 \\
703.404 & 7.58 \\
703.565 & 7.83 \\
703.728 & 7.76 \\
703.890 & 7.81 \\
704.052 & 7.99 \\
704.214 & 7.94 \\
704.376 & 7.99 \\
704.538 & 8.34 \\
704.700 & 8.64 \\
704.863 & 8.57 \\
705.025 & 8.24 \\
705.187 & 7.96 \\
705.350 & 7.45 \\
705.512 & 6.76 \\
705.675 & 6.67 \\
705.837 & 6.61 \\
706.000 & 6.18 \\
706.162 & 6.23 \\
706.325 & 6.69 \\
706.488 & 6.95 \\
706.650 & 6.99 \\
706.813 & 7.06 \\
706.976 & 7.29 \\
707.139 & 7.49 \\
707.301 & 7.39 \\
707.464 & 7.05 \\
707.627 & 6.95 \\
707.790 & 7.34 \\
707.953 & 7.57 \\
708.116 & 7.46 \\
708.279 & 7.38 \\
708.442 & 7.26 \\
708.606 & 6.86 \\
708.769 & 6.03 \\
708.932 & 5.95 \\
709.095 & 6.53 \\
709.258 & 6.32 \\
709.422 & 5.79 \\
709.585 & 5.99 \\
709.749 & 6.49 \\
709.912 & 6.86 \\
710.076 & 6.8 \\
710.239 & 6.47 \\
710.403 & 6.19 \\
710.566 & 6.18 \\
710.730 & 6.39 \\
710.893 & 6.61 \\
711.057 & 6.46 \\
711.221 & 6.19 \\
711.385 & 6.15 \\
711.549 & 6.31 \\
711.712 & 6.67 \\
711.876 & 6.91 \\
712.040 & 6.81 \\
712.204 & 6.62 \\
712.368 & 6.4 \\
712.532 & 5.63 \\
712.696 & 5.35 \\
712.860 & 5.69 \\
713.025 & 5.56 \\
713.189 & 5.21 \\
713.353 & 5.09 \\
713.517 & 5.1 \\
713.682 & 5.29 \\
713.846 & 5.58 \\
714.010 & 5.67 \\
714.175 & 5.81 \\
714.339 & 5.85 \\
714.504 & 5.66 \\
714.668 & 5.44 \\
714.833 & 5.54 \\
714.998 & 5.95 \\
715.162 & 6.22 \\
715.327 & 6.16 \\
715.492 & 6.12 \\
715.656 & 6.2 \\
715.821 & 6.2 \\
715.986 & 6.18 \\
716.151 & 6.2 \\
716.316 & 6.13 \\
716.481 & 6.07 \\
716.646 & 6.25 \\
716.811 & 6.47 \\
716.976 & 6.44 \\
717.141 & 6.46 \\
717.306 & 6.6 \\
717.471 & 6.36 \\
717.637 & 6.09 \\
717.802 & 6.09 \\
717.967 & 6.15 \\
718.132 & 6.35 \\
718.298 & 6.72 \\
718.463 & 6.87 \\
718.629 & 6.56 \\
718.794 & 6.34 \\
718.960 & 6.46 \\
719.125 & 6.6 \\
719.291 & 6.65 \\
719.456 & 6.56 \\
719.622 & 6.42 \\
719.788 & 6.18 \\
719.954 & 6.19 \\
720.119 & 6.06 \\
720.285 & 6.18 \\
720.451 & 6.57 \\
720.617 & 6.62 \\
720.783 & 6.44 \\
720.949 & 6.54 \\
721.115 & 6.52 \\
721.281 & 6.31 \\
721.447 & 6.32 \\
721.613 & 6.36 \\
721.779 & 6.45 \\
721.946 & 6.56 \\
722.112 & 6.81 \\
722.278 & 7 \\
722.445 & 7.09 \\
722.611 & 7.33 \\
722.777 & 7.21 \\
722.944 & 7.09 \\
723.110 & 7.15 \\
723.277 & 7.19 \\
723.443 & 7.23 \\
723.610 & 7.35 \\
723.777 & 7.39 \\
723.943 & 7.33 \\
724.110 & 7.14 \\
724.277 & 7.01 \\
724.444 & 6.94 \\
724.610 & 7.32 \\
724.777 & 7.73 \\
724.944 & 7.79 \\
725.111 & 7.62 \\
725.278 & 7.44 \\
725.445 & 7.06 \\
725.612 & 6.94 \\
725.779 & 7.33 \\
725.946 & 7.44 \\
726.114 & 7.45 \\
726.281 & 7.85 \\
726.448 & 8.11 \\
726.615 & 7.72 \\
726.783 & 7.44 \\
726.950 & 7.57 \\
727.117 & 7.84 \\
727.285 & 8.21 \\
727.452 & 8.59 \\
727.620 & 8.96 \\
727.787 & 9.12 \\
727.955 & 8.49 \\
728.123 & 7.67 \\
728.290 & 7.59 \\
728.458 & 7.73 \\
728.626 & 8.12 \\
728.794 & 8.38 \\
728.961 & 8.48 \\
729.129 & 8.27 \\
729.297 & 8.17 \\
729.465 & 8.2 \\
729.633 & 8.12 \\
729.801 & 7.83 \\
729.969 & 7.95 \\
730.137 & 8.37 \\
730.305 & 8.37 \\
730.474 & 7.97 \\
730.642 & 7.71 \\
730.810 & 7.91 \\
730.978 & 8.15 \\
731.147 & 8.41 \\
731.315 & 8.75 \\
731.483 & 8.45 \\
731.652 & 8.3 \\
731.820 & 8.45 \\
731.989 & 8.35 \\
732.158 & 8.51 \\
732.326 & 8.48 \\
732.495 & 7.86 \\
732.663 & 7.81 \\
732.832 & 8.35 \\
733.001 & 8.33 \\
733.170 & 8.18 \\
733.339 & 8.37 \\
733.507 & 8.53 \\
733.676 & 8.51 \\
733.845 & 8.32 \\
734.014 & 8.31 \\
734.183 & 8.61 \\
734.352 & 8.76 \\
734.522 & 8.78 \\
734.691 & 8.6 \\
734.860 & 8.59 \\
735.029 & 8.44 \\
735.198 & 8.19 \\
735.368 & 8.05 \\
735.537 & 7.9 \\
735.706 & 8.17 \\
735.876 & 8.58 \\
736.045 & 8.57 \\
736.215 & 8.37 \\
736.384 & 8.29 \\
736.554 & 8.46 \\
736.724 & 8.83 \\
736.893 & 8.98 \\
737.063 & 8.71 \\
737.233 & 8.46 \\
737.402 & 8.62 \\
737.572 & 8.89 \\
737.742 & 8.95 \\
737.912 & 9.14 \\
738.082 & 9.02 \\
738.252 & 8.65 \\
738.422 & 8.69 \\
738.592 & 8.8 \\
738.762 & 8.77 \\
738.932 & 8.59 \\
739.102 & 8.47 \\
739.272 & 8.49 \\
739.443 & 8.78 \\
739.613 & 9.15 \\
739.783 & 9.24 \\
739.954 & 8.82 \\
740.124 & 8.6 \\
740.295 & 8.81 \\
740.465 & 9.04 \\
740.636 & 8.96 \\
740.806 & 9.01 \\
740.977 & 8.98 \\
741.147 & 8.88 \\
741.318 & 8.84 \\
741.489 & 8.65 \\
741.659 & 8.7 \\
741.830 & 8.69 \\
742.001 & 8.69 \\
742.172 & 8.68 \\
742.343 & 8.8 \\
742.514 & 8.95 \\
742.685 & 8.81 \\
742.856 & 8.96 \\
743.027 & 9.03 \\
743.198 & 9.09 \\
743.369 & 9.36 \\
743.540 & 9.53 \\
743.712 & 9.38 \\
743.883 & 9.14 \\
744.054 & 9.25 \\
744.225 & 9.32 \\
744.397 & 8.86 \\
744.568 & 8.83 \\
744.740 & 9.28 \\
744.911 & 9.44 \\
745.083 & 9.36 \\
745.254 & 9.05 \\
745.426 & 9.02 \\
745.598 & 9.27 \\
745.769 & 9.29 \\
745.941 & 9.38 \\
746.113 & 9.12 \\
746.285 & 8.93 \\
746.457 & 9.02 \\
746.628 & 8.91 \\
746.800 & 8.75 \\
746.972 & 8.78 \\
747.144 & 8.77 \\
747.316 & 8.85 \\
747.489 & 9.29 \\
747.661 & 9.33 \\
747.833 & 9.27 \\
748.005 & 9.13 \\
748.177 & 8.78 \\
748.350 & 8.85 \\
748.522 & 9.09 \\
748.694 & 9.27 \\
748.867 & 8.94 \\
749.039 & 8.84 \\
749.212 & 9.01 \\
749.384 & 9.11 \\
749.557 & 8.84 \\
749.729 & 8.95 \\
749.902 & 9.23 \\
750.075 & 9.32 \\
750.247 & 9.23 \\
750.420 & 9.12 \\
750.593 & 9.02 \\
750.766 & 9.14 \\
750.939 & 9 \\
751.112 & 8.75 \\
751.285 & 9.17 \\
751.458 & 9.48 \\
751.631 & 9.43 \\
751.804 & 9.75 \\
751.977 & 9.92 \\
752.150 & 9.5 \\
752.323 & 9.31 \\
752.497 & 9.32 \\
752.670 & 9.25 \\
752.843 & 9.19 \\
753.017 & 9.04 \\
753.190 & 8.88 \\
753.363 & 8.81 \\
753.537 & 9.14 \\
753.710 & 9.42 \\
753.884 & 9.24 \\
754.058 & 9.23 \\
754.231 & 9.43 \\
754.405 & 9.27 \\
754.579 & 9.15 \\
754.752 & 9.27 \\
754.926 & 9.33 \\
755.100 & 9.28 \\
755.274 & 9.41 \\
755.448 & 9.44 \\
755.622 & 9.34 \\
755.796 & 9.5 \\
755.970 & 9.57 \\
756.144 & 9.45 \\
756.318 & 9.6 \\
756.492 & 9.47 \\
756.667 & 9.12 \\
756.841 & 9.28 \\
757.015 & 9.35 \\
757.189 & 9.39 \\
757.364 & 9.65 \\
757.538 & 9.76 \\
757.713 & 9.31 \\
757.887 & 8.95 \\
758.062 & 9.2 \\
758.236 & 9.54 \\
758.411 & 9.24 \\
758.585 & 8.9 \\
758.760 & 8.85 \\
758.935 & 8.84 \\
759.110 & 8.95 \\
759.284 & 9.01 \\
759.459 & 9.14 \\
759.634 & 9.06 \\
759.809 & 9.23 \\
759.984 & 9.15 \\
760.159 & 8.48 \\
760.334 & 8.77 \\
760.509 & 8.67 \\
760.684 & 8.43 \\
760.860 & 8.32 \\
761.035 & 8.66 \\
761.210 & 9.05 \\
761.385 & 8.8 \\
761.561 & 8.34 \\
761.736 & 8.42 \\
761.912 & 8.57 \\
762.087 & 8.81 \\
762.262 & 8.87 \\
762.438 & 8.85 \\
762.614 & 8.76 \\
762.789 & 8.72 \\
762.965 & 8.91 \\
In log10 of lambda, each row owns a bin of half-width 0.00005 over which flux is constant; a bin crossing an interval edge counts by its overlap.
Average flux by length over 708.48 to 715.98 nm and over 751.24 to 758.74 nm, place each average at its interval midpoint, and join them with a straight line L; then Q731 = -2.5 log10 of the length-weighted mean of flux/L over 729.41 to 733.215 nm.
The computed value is -0.094 mag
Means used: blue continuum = 6.08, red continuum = 9.33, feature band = 8.21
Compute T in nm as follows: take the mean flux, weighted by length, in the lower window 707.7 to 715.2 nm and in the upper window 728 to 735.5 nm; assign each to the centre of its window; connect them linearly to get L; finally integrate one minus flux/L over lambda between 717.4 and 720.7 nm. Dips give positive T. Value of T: 0.27 nm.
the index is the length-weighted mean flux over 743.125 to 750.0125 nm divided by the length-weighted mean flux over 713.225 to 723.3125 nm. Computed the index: 1.4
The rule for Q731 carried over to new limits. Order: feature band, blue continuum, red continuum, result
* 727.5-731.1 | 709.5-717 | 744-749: -0.09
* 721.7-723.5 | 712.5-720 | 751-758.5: -0.06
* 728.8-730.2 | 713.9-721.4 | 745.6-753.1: -0.12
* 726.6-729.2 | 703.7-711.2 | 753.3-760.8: -0.03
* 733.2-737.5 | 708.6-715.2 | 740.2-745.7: -0.02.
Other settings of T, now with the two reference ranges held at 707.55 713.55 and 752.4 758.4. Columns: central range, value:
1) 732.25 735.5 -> -0.19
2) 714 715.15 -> 0.16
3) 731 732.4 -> -0.12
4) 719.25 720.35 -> 0.11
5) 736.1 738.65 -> -0.19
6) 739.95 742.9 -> -0.15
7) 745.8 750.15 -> -0.10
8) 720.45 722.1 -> 0.14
